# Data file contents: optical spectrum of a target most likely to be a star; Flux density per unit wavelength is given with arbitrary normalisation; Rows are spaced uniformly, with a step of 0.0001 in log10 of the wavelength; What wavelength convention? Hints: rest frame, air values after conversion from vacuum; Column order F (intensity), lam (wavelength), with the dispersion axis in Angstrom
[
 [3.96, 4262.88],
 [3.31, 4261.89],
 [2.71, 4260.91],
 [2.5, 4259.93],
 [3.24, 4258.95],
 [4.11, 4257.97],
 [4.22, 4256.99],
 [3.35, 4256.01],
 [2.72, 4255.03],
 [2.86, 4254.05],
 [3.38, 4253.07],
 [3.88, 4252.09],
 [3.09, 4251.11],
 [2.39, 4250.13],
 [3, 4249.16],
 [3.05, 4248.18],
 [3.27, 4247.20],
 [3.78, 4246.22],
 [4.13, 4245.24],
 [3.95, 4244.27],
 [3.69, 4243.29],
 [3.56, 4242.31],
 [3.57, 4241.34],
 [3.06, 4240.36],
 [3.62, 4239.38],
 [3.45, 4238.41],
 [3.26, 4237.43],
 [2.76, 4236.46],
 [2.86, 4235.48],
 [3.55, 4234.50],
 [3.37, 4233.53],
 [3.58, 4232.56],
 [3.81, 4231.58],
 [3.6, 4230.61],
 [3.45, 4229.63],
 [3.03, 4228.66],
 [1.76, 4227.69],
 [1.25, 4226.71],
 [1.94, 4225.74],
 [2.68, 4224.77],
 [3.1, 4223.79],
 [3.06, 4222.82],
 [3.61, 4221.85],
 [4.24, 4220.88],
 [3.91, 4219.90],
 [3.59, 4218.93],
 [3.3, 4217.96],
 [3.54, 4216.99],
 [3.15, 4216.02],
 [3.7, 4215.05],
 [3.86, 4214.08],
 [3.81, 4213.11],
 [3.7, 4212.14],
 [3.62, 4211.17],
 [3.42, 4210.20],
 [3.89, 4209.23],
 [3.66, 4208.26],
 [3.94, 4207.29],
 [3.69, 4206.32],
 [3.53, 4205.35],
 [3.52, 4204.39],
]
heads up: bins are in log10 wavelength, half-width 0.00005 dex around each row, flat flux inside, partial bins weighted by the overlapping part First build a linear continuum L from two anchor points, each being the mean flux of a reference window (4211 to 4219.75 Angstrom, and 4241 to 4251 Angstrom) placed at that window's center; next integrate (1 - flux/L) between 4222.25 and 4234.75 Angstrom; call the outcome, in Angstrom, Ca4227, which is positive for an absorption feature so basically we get 2.1 Angstrom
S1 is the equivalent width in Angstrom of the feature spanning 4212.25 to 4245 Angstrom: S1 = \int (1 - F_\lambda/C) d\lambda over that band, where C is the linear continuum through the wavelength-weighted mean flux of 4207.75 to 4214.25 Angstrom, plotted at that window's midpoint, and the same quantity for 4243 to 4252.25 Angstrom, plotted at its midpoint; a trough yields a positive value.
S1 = 2.3 Angstrom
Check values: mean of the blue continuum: 3.7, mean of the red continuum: 3.4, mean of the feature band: 3.3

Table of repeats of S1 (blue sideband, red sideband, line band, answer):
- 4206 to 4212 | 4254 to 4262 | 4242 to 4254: -0.25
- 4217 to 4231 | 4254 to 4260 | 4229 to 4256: -1.09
